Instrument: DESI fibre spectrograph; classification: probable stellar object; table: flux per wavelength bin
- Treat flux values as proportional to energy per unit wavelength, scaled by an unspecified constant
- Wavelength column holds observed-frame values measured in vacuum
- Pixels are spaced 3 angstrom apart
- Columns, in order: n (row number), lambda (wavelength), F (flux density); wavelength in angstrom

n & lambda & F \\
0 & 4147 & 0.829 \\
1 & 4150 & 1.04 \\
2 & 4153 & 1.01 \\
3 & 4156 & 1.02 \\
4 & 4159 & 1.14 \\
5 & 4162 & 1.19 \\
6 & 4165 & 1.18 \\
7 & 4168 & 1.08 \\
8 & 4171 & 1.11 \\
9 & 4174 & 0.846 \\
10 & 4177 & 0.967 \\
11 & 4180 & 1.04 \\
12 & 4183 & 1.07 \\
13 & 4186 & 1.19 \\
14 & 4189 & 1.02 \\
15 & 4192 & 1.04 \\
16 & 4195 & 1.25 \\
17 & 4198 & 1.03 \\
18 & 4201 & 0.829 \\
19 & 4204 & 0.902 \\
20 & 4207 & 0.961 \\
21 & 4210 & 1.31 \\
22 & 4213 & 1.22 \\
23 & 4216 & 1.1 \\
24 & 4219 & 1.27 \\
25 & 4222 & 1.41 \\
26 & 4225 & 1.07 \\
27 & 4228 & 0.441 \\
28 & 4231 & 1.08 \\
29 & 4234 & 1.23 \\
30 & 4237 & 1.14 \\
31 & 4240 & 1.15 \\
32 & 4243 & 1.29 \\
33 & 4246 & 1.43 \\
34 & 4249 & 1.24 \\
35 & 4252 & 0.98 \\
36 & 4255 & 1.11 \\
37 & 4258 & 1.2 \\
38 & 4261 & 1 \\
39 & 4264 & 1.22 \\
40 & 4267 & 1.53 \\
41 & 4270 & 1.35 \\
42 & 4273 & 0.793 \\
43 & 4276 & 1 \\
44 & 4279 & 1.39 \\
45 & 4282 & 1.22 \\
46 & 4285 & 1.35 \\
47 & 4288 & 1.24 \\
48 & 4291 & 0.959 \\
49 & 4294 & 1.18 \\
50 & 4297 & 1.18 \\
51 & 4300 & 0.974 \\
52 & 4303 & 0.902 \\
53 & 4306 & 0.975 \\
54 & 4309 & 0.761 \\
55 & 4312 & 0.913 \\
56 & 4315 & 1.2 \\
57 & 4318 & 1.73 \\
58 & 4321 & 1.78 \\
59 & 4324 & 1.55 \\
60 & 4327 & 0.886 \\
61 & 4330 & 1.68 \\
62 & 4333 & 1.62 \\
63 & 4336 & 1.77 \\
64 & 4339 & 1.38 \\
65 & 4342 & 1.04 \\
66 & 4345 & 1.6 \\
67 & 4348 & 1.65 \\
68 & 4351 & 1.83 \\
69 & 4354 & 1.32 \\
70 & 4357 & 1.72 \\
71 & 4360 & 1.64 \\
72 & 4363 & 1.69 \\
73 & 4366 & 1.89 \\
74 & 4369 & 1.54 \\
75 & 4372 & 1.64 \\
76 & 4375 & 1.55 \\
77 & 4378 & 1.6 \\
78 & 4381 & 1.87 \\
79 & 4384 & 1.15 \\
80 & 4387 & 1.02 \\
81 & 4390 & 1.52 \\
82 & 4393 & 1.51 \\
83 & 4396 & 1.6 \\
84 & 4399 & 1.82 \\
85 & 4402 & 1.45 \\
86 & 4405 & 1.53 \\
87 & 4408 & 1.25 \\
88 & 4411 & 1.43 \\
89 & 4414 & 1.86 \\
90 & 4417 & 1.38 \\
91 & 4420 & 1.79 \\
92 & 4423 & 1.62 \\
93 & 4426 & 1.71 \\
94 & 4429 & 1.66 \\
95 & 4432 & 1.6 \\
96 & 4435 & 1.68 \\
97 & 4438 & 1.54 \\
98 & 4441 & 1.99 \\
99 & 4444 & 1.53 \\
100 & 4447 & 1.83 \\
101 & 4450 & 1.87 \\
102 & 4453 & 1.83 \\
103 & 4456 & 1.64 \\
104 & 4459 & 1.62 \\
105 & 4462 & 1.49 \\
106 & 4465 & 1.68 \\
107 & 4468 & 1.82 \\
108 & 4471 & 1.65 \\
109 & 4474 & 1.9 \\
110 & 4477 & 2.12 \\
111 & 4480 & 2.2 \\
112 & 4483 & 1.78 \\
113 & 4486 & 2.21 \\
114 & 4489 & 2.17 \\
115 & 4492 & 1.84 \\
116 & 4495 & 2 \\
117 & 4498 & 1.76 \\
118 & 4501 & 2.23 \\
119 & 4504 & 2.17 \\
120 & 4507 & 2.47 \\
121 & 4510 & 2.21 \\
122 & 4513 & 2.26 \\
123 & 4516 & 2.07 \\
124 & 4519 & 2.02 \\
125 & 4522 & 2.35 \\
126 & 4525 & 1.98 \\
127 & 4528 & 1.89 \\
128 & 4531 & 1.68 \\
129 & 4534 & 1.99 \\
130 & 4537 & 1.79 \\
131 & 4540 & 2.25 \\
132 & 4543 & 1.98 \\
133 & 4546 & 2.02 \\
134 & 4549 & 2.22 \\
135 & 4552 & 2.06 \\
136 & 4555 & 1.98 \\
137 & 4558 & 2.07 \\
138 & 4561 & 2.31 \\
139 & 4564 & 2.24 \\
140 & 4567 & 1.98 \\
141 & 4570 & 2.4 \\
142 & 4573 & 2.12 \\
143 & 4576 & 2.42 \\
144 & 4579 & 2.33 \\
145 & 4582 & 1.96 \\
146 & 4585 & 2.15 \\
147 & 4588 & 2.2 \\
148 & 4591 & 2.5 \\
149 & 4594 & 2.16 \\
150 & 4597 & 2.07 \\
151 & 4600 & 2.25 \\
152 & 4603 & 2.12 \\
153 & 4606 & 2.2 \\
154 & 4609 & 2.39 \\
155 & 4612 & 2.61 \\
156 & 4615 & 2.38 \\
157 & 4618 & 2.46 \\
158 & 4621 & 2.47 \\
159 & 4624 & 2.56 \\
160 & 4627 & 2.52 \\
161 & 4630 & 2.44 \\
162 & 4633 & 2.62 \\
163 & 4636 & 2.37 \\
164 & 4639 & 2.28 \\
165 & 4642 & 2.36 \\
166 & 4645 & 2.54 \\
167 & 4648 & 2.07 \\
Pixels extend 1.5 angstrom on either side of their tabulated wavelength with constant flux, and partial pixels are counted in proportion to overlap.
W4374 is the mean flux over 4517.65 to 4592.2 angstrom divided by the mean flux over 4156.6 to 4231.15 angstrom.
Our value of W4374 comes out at 2.0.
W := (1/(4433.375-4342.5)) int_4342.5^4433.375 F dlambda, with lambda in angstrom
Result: 1.58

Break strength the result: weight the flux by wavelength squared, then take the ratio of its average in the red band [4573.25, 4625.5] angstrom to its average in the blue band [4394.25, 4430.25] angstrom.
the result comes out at 1.57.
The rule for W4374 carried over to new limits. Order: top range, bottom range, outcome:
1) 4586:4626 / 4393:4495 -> 1.35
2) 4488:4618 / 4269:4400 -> 1.55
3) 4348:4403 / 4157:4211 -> 1.49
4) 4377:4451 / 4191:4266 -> 1.42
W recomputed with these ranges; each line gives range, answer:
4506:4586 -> 2.12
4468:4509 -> 2.03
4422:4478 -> 1.72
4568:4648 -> 2.33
